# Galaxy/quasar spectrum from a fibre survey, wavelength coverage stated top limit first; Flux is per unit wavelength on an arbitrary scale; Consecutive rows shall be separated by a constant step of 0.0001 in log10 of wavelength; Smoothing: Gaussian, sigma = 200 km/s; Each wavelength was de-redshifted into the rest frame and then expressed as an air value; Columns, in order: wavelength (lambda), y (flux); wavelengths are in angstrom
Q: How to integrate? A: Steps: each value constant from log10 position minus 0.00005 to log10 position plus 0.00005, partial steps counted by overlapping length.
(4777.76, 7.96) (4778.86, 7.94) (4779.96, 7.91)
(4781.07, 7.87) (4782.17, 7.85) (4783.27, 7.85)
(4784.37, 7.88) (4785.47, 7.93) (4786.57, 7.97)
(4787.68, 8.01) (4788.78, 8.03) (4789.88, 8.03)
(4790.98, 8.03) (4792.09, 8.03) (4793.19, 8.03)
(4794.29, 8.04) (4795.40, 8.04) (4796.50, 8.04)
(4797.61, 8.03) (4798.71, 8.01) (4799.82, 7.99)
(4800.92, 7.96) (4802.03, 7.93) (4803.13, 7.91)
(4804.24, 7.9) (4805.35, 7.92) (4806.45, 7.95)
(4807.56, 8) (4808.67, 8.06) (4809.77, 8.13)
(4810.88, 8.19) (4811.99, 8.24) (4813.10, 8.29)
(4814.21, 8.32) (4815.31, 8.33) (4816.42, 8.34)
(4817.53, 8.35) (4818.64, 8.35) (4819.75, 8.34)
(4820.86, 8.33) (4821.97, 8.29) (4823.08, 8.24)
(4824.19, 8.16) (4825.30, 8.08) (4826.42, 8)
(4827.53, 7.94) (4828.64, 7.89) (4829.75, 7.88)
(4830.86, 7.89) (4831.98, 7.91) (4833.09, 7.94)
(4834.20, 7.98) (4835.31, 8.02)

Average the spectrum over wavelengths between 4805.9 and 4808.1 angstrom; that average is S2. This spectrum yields 7.98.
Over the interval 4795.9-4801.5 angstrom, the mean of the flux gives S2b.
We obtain 8.01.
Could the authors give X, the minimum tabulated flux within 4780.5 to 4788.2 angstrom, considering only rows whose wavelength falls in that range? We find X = 7.85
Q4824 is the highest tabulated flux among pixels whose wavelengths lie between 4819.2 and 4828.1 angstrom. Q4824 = 8.34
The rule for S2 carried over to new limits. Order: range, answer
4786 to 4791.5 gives 8.02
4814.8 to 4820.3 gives 8.34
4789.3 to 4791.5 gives 8.05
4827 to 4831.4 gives 7.91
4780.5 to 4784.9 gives 7.85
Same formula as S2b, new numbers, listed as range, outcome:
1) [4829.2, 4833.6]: 7.9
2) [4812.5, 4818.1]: 8.33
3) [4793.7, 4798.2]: 8.04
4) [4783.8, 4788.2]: 7.94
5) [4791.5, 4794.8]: 8.03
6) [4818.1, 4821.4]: 8.34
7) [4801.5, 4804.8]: 7.91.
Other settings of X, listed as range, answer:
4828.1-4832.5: 7.88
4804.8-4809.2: 7.92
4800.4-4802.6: 7.93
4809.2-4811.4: 8.13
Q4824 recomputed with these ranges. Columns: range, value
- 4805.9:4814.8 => 8.32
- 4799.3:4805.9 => 7.99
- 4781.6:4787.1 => 7.97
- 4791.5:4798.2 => 8.04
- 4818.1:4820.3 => 8.35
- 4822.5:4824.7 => 8.24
